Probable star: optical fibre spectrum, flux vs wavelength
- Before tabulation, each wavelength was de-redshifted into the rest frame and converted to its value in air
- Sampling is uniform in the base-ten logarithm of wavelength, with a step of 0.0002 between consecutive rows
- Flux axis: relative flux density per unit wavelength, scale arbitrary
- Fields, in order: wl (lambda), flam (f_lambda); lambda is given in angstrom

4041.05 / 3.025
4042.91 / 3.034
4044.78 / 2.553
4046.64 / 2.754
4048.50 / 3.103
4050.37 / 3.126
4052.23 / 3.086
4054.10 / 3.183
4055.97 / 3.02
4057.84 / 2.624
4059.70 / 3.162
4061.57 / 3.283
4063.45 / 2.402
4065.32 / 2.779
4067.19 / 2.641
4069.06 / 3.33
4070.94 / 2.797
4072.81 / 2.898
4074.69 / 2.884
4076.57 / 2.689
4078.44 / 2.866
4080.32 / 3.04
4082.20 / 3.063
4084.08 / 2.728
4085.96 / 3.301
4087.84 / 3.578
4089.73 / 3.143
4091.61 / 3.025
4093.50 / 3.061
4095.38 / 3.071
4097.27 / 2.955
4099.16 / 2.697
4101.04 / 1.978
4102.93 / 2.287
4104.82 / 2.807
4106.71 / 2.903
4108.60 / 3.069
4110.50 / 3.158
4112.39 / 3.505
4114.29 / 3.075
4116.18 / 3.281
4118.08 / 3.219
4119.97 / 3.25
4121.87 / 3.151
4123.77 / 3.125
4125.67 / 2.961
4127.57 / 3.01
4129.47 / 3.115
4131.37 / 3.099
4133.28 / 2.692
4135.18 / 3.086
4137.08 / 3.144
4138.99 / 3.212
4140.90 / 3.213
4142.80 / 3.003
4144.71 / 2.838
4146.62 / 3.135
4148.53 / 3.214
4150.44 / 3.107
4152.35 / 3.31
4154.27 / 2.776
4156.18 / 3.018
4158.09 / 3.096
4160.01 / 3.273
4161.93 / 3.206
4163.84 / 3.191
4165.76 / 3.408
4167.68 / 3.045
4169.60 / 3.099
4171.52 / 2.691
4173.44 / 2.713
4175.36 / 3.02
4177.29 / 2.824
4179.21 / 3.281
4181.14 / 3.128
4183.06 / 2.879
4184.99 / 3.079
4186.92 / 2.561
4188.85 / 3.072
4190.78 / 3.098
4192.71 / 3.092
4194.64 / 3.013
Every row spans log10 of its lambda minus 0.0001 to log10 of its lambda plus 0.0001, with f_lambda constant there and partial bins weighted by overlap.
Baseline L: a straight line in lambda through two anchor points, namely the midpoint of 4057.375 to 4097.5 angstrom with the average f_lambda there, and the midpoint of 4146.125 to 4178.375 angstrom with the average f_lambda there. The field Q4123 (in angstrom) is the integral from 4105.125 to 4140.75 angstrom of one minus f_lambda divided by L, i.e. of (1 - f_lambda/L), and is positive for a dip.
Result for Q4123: -1.0 angstrom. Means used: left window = 2.97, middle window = 3.11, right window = 3.07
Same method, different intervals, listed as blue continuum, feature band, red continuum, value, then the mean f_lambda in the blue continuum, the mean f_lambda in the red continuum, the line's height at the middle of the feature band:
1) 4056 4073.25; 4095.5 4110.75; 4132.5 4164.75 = 1.28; 2.89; 3.09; 2.98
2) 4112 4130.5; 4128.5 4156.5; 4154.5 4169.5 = 0.81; 3.16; 3.15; 3.16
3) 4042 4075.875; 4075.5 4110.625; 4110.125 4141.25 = 1.37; 2.92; 3.13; 3.03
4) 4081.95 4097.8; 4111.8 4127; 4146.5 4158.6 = -0.41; 3.11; 3.09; 3.1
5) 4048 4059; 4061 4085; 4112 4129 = 1.51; 3.02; 3.16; 3.06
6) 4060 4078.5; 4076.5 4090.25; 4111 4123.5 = -0.43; 2.87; 3.24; 2.98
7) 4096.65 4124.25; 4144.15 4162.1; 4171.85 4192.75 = -0.82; 2.96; 2.96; 2.96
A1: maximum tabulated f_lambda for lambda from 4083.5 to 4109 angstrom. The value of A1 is 3.578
